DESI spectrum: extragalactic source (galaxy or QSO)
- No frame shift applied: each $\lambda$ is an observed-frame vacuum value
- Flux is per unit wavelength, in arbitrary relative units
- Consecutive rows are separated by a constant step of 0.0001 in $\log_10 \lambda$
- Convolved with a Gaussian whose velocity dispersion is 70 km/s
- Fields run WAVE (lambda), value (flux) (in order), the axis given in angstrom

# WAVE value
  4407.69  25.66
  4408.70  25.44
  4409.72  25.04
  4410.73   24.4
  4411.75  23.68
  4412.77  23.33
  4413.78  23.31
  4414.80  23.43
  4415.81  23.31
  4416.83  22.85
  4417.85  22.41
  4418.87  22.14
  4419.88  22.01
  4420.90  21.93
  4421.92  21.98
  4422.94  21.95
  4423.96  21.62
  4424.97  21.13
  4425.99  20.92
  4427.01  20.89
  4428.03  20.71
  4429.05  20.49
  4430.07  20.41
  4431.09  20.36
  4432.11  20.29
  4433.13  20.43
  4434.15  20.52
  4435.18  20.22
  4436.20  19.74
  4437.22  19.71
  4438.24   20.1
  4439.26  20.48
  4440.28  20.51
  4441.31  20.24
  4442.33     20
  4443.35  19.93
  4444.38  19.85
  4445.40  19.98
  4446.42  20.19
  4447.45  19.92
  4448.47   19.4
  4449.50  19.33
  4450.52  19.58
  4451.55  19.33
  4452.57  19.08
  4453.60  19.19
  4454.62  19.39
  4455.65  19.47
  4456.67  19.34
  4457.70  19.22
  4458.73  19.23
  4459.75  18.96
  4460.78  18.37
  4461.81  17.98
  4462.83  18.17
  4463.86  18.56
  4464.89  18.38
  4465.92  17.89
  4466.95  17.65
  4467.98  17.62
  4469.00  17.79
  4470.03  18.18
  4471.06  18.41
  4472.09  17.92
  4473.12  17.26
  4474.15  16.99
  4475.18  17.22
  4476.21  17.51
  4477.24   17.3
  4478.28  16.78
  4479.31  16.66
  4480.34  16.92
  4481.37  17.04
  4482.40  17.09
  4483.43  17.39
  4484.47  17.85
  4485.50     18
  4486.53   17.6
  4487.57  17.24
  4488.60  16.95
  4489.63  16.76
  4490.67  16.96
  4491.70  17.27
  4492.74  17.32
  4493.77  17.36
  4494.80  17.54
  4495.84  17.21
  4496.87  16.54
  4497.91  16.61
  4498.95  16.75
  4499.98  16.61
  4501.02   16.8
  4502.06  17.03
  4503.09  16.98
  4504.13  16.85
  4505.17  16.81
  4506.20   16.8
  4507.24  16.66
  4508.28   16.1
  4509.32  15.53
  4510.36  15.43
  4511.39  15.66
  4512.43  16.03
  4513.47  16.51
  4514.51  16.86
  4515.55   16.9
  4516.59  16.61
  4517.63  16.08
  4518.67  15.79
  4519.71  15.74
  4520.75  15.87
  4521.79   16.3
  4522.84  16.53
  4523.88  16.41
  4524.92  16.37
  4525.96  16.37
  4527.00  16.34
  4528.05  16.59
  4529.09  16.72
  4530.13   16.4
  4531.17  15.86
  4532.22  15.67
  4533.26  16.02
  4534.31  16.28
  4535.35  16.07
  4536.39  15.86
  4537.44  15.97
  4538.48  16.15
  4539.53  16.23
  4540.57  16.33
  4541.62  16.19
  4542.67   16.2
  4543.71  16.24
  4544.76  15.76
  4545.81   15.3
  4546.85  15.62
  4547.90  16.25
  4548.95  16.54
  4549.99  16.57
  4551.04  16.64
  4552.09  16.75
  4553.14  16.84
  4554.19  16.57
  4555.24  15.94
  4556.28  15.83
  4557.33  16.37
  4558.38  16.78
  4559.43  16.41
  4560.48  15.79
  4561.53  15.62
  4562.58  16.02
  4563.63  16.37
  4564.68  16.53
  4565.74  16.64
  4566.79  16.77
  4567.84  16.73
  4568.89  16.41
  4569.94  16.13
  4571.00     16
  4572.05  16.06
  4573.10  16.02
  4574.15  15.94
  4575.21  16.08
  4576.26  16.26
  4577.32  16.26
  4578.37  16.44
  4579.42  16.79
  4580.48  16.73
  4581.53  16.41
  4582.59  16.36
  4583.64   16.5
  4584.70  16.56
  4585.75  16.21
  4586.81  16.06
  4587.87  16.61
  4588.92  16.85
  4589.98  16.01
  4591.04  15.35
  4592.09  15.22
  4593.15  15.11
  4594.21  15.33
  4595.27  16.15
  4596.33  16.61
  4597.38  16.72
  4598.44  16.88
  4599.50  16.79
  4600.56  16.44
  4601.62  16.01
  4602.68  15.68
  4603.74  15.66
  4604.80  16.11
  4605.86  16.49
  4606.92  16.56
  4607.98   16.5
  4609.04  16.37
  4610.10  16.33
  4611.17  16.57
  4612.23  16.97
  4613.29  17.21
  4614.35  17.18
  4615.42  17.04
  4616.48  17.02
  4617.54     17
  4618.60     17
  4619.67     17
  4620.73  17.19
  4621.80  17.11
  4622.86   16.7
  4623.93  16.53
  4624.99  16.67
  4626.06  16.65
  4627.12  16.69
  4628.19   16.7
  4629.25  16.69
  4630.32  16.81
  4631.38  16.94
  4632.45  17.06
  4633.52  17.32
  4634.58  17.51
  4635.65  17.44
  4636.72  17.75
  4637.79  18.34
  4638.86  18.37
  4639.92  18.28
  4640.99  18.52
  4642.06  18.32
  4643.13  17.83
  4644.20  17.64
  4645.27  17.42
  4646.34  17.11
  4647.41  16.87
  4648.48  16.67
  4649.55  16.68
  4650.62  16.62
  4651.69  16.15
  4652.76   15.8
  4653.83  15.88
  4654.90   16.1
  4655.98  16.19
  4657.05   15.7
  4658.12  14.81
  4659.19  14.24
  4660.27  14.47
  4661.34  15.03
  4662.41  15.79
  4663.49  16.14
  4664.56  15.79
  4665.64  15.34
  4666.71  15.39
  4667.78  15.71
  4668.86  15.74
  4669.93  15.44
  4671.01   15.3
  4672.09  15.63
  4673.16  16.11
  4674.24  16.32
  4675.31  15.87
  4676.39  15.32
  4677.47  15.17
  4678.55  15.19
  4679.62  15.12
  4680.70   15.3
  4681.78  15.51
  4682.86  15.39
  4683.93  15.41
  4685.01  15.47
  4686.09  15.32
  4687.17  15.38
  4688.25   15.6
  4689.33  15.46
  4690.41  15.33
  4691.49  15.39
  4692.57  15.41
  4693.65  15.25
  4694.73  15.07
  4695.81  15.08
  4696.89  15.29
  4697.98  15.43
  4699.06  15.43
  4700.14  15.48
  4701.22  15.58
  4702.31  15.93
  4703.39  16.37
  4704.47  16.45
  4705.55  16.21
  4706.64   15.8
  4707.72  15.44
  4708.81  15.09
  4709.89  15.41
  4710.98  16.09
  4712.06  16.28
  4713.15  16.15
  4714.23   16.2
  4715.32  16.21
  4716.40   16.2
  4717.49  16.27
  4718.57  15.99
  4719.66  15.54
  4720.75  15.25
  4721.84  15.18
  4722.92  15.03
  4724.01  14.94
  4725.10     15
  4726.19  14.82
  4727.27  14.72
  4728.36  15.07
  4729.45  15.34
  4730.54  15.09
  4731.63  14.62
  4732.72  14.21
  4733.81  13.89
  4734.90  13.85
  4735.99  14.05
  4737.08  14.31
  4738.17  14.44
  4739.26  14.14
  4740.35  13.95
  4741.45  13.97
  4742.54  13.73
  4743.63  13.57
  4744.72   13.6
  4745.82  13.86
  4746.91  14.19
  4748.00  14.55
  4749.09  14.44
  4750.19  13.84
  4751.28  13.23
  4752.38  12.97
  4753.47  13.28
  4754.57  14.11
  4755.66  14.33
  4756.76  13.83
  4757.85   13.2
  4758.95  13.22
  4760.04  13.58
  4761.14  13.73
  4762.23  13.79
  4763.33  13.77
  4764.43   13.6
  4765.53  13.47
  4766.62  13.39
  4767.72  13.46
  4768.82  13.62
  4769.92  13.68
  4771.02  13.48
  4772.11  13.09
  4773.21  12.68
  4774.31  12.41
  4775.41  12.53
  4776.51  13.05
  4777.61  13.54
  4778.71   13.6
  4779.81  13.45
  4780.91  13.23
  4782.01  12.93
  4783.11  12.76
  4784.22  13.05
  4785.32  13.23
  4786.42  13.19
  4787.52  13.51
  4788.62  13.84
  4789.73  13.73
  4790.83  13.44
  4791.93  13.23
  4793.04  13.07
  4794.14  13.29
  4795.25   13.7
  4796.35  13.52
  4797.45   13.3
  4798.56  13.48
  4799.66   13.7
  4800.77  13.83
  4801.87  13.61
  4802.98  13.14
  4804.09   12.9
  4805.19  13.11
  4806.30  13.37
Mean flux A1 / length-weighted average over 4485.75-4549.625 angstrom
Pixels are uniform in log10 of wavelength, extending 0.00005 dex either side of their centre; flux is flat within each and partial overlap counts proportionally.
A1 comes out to 16.4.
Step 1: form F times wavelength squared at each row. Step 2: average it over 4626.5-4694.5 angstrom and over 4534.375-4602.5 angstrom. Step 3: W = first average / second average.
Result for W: 1.04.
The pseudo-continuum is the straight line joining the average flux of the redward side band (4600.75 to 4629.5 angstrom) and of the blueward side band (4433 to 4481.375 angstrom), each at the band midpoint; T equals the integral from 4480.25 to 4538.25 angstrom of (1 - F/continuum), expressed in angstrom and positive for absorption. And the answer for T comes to 4.9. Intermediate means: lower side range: 18.8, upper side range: 16.7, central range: 16.6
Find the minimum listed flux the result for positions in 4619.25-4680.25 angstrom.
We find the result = 14.24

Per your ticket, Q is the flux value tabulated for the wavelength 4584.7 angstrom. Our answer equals 16.56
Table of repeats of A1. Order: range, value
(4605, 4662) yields 16.8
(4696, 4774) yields 14.6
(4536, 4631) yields 16.4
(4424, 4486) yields 19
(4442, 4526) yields 17.6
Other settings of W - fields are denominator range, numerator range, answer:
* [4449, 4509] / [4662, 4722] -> 0.97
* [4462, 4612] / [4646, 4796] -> 0.96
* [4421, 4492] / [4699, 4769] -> 0.87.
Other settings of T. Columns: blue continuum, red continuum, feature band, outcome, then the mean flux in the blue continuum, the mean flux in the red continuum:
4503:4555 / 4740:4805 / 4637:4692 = -5.0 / 16.3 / 13.5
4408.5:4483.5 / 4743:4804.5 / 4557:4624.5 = 2.5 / 19.9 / 13.5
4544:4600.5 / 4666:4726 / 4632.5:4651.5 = -2.0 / 16.3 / 15.6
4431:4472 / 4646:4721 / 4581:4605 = 1.3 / 19.3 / 15.7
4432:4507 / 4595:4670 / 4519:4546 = 2.2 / 18.3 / 16.6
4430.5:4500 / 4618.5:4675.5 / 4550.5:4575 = 1.6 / 18.4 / 16.5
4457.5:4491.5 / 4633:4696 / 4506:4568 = 3.3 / 17.7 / 16.1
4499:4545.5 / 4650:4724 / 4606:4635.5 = -1.8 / 16.3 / 15.6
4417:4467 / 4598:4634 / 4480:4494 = 1.4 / 20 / 16.7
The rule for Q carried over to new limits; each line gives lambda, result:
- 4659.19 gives 14.24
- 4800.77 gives 13.83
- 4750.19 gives 13.84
